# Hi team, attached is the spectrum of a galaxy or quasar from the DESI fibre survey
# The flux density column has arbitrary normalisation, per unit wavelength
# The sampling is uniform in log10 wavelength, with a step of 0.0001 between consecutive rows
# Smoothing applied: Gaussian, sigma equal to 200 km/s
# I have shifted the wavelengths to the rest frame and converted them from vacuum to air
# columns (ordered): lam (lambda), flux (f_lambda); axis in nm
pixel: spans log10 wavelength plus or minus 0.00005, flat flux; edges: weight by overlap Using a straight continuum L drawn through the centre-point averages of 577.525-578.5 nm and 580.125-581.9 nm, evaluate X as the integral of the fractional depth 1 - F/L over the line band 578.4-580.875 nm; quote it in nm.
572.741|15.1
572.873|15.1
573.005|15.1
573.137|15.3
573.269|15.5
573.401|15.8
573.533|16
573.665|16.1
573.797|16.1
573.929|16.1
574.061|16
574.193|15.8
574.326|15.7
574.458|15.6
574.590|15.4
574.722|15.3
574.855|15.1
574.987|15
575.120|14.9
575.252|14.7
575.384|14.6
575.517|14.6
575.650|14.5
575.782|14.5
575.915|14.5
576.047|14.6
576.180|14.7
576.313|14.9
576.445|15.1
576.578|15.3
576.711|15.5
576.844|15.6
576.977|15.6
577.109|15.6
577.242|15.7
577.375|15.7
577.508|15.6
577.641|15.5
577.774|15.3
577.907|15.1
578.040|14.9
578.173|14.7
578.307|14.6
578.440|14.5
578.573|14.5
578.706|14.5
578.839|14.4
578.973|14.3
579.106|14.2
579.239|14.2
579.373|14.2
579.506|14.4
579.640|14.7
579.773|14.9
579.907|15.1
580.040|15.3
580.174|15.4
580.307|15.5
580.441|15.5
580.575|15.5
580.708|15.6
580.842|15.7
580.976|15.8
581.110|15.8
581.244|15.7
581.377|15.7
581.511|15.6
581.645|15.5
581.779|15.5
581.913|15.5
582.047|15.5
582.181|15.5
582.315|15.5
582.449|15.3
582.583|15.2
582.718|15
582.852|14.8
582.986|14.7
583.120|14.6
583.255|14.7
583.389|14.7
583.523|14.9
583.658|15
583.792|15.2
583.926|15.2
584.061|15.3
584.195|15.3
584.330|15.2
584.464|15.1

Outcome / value 0.07 nm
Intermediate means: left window 15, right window 15.6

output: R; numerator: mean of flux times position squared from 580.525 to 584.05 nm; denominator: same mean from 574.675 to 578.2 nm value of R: 1.0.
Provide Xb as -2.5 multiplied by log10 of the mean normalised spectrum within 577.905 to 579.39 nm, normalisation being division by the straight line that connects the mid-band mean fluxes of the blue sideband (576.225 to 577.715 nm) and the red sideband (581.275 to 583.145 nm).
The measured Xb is 0.07 mag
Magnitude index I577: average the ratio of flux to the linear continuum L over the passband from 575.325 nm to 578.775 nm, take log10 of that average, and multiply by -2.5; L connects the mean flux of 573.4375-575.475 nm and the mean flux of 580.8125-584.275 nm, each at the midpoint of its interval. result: 0.029 mag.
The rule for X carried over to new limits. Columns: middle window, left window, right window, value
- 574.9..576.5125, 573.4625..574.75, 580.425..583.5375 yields 0.104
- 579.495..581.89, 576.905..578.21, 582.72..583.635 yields -0.061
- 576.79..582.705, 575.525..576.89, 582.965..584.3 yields -0.102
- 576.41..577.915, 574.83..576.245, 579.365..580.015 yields -0.079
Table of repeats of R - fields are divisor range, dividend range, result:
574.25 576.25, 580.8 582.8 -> 1.06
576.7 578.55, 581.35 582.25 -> 1.03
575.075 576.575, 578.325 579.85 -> 0.99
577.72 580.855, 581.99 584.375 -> 1.03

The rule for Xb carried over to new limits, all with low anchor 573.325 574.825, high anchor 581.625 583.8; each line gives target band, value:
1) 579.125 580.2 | 0.05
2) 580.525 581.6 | -0.03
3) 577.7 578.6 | 0.05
